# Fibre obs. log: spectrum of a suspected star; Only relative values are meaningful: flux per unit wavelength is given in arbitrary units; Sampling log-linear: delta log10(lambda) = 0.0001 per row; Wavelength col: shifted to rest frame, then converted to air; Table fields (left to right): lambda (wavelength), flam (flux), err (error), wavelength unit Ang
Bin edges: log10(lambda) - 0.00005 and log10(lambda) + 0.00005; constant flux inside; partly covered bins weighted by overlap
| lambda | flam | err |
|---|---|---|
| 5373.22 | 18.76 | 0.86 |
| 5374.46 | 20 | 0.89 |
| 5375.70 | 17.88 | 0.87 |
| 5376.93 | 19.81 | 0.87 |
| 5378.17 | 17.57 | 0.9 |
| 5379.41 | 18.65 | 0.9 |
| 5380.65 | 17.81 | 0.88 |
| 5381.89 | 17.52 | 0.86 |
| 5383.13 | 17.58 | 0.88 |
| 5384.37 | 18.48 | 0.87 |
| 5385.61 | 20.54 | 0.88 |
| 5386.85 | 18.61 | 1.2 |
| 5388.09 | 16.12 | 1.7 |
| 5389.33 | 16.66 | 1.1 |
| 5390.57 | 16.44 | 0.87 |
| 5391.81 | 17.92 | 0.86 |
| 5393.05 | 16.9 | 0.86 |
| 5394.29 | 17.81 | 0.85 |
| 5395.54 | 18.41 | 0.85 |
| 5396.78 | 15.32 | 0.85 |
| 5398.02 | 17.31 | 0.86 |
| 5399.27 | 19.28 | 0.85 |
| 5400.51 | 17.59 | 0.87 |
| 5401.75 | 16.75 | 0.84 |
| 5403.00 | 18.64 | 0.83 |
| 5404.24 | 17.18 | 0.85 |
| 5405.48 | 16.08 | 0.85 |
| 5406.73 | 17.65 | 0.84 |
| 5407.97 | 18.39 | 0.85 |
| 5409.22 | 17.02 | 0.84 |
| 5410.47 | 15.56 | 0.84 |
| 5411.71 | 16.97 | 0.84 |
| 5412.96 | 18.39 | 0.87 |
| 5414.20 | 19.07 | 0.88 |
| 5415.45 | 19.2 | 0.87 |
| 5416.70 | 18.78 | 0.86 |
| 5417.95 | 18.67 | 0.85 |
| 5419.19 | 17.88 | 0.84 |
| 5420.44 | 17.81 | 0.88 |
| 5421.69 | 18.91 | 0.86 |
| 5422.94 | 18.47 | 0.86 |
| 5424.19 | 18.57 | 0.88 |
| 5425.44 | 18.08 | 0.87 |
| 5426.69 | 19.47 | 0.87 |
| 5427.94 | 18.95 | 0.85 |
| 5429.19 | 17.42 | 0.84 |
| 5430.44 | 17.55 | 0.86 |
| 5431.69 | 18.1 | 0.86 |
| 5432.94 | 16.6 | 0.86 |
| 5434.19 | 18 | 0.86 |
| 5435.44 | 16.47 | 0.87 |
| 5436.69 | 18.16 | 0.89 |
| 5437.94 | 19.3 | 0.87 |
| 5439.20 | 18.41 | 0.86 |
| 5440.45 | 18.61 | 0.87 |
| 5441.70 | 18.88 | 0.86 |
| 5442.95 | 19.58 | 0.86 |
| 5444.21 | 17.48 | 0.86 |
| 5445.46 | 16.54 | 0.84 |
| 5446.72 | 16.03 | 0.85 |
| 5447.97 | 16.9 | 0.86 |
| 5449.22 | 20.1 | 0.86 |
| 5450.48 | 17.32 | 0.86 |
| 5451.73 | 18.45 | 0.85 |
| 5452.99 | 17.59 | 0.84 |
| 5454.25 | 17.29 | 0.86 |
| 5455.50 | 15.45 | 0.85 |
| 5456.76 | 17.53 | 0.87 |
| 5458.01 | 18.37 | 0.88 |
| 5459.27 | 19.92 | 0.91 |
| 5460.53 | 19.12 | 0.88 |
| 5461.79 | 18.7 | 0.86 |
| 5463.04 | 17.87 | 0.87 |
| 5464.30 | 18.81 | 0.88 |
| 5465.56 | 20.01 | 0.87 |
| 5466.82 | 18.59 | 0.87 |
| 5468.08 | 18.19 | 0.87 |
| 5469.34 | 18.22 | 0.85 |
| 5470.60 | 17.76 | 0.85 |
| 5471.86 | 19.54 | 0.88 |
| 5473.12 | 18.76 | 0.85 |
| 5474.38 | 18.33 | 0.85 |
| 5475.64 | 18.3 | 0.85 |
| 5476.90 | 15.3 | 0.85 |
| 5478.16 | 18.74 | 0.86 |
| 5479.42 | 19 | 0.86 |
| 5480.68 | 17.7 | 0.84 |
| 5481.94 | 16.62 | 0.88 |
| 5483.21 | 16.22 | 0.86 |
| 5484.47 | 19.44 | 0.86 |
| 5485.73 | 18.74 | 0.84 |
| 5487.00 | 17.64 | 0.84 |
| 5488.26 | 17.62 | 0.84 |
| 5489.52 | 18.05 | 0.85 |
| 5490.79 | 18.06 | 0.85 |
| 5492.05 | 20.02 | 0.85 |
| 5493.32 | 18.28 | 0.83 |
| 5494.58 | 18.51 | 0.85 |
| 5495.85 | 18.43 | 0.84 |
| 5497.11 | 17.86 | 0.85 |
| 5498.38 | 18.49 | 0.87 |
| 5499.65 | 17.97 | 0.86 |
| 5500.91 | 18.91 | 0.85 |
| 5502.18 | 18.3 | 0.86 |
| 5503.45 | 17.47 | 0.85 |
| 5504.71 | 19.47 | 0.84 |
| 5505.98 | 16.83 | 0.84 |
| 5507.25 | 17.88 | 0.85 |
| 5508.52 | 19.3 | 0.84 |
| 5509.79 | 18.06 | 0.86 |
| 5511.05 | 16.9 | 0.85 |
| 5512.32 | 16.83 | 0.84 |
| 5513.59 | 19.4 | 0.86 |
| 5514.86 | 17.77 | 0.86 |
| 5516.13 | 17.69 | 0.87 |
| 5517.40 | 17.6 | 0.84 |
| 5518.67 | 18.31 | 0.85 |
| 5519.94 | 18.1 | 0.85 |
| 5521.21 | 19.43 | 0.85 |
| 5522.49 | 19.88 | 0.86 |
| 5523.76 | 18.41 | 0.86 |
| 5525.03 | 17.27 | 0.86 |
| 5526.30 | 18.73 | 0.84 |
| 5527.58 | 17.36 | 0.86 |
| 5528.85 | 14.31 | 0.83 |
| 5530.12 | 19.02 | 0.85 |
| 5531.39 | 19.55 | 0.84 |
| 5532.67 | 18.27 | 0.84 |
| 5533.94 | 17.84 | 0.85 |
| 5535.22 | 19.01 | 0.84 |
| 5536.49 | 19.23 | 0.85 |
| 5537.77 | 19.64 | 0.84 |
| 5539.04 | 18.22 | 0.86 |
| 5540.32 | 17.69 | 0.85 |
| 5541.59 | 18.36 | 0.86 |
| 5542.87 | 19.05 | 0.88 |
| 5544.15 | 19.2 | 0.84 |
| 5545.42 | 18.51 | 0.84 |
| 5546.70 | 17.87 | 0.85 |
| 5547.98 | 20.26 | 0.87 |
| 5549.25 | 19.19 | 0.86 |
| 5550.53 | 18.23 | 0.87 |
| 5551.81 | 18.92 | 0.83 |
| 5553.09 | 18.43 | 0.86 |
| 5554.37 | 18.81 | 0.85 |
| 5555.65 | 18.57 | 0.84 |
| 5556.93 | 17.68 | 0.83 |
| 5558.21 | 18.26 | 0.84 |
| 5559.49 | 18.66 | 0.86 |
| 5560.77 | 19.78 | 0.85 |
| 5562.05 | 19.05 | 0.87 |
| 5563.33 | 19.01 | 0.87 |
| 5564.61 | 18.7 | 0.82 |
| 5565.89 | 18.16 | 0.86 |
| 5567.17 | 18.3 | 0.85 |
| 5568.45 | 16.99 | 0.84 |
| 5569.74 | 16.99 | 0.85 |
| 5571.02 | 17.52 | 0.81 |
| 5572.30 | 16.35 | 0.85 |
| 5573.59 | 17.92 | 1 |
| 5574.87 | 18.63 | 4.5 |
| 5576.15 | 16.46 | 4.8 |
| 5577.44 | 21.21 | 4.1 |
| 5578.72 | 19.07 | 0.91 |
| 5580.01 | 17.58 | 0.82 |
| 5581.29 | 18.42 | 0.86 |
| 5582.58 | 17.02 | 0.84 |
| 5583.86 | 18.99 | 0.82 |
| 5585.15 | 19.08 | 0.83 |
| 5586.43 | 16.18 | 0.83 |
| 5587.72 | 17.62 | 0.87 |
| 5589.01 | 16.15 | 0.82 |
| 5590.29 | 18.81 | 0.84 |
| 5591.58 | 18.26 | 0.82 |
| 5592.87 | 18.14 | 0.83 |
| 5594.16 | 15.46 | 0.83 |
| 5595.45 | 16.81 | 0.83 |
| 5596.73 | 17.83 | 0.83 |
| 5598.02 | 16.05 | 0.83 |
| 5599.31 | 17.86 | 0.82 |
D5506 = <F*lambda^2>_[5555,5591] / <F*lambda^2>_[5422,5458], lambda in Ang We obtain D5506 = 1.06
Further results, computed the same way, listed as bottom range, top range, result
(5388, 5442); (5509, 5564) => 1.08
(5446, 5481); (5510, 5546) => 1.03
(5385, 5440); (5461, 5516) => 1.05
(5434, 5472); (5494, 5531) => 1.02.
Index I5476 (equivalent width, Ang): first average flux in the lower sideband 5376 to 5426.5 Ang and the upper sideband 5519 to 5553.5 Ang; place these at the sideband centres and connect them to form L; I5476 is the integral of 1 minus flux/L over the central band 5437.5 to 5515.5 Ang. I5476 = 0.3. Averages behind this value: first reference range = 17.9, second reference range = 18.5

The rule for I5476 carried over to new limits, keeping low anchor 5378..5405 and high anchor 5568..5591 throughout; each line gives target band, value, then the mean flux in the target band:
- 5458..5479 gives -0.9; 18.5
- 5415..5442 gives -0.9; 18.3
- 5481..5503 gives -0.5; 18.2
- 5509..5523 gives -0.3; 18.2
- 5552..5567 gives -0.7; 18.6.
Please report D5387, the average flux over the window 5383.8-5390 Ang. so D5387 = 18.1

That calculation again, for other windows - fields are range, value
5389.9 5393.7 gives 17.1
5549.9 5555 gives 18.6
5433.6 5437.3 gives 17.6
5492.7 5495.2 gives 18.4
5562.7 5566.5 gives 18.6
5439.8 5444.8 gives 18.7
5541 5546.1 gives 18.8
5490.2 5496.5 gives 18.7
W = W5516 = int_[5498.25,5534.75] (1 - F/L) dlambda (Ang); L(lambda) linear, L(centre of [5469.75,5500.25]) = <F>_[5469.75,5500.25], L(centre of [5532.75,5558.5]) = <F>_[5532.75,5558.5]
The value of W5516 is 0.6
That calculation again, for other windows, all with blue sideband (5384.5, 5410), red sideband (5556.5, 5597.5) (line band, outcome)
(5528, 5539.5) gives -0.3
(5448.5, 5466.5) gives -0.7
